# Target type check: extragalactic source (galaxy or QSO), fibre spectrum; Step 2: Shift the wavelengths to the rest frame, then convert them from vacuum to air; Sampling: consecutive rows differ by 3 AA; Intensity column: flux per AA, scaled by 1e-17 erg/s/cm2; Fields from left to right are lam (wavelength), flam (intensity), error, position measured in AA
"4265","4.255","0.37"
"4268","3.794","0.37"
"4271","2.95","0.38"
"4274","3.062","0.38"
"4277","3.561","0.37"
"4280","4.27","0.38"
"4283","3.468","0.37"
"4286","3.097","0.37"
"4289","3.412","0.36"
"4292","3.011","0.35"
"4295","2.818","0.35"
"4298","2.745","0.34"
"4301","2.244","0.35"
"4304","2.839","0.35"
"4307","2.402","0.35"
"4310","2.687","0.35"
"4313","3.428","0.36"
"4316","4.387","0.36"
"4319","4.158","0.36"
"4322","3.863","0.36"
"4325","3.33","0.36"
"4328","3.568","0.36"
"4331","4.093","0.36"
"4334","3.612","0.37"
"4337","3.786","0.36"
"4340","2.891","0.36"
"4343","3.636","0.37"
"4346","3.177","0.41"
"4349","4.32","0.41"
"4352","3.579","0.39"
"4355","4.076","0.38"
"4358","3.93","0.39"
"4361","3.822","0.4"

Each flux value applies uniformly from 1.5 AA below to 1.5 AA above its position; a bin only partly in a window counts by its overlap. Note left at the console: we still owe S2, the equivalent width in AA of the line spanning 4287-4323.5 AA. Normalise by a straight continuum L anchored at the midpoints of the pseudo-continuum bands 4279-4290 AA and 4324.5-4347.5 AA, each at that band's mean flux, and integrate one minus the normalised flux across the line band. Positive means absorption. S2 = 3.8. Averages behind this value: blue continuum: 3.54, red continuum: 3.52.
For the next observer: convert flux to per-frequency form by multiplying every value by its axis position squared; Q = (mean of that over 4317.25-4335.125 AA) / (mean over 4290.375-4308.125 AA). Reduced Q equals 1.43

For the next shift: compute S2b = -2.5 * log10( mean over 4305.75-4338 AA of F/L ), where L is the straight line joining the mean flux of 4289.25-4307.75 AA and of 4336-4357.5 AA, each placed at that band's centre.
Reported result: -0.13 mag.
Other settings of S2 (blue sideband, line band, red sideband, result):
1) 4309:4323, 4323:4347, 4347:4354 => 1.9 AA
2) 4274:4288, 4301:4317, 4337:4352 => 2.3 AA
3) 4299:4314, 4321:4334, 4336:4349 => -2.3 AA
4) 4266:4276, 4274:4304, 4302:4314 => -0.8 AA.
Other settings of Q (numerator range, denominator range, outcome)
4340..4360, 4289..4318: 1.27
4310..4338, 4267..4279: 1.14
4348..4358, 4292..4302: 1.52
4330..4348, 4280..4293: 1.07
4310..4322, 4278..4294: 1.13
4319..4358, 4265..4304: 1.17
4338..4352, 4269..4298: 1.11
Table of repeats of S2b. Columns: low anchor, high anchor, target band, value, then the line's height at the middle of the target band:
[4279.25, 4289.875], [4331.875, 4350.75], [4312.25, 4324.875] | -0.105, 3.56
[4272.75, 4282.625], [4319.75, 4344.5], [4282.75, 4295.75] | 0.152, 3.62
